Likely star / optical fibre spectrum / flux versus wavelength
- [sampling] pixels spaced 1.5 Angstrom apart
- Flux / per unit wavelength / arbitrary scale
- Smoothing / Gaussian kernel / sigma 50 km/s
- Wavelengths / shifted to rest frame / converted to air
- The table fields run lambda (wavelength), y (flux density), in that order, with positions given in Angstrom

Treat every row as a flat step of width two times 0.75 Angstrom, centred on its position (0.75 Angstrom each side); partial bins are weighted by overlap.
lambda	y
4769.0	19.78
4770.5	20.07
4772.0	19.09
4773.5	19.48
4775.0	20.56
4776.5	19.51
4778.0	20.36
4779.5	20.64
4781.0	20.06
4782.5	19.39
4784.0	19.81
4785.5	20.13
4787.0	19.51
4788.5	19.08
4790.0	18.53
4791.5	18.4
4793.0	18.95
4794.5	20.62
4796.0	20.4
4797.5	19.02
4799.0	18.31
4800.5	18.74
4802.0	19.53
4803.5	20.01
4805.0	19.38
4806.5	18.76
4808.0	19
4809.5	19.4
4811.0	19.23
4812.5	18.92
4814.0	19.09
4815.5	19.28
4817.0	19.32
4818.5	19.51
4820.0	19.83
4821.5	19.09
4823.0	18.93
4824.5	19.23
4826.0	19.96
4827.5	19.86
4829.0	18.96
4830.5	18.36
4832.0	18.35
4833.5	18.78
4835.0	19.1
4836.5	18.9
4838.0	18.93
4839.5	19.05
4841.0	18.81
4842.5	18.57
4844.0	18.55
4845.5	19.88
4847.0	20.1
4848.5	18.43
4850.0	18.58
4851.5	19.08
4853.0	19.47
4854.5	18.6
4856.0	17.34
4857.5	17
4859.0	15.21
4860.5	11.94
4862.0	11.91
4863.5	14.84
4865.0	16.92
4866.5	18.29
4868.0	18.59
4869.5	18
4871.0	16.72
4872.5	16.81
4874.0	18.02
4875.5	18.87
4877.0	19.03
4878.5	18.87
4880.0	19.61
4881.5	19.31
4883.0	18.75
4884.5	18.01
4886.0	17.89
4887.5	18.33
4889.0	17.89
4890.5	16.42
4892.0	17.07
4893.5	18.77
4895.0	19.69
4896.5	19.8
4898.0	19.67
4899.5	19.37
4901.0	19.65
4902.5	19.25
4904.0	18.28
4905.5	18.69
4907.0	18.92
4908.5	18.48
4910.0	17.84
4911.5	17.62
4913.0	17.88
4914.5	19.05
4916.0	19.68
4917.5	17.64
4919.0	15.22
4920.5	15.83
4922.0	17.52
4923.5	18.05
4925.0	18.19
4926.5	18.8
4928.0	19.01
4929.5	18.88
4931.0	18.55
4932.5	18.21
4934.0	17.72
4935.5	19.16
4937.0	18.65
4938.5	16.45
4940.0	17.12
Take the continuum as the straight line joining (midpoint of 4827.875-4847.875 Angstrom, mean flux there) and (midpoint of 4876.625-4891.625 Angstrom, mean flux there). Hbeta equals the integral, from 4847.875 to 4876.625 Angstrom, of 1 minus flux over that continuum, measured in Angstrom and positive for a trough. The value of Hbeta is 2.4 Angstrom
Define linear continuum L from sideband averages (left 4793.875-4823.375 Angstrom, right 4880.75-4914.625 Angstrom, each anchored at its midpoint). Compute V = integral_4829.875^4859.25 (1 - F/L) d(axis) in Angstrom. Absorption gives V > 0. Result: 0.6 Angstrom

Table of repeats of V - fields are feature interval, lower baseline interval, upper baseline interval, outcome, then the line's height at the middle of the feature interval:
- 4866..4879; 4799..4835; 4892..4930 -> 0.4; 18.7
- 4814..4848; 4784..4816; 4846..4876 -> -1.7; 18.2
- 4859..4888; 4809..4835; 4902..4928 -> 1.9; 18.6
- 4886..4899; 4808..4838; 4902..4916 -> 0.1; 18.6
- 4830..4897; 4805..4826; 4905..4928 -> 2.2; 18.6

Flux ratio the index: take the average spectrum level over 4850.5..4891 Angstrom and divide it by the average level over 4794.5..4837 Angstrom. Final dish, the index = 0.91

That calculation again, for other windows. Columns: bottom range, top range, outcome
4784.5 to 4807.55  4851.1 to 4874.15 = 0.87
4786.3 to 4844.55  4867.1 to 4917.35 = 0.97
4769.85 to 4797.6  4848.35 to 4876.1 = 0.87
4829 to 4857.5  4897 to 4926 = 0.97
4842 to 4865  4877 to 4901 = 1.08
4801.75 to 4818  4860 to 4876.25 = 0.86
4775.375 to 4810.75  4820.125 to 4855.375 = 0.98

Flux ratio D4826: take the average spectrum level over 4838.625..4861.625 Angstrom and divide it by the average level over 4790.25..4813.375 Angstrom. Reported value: 0.9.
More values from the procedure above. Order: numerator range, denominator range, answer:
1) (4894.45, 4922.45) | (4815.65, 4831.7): 0.96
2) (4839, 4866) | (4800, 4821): 0.90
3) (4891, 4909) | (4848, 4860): 1.06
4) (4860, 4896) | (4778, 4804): 0.90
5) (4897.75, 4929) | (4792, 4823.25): 0.95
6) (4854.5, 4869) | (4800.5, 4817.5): 0.83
